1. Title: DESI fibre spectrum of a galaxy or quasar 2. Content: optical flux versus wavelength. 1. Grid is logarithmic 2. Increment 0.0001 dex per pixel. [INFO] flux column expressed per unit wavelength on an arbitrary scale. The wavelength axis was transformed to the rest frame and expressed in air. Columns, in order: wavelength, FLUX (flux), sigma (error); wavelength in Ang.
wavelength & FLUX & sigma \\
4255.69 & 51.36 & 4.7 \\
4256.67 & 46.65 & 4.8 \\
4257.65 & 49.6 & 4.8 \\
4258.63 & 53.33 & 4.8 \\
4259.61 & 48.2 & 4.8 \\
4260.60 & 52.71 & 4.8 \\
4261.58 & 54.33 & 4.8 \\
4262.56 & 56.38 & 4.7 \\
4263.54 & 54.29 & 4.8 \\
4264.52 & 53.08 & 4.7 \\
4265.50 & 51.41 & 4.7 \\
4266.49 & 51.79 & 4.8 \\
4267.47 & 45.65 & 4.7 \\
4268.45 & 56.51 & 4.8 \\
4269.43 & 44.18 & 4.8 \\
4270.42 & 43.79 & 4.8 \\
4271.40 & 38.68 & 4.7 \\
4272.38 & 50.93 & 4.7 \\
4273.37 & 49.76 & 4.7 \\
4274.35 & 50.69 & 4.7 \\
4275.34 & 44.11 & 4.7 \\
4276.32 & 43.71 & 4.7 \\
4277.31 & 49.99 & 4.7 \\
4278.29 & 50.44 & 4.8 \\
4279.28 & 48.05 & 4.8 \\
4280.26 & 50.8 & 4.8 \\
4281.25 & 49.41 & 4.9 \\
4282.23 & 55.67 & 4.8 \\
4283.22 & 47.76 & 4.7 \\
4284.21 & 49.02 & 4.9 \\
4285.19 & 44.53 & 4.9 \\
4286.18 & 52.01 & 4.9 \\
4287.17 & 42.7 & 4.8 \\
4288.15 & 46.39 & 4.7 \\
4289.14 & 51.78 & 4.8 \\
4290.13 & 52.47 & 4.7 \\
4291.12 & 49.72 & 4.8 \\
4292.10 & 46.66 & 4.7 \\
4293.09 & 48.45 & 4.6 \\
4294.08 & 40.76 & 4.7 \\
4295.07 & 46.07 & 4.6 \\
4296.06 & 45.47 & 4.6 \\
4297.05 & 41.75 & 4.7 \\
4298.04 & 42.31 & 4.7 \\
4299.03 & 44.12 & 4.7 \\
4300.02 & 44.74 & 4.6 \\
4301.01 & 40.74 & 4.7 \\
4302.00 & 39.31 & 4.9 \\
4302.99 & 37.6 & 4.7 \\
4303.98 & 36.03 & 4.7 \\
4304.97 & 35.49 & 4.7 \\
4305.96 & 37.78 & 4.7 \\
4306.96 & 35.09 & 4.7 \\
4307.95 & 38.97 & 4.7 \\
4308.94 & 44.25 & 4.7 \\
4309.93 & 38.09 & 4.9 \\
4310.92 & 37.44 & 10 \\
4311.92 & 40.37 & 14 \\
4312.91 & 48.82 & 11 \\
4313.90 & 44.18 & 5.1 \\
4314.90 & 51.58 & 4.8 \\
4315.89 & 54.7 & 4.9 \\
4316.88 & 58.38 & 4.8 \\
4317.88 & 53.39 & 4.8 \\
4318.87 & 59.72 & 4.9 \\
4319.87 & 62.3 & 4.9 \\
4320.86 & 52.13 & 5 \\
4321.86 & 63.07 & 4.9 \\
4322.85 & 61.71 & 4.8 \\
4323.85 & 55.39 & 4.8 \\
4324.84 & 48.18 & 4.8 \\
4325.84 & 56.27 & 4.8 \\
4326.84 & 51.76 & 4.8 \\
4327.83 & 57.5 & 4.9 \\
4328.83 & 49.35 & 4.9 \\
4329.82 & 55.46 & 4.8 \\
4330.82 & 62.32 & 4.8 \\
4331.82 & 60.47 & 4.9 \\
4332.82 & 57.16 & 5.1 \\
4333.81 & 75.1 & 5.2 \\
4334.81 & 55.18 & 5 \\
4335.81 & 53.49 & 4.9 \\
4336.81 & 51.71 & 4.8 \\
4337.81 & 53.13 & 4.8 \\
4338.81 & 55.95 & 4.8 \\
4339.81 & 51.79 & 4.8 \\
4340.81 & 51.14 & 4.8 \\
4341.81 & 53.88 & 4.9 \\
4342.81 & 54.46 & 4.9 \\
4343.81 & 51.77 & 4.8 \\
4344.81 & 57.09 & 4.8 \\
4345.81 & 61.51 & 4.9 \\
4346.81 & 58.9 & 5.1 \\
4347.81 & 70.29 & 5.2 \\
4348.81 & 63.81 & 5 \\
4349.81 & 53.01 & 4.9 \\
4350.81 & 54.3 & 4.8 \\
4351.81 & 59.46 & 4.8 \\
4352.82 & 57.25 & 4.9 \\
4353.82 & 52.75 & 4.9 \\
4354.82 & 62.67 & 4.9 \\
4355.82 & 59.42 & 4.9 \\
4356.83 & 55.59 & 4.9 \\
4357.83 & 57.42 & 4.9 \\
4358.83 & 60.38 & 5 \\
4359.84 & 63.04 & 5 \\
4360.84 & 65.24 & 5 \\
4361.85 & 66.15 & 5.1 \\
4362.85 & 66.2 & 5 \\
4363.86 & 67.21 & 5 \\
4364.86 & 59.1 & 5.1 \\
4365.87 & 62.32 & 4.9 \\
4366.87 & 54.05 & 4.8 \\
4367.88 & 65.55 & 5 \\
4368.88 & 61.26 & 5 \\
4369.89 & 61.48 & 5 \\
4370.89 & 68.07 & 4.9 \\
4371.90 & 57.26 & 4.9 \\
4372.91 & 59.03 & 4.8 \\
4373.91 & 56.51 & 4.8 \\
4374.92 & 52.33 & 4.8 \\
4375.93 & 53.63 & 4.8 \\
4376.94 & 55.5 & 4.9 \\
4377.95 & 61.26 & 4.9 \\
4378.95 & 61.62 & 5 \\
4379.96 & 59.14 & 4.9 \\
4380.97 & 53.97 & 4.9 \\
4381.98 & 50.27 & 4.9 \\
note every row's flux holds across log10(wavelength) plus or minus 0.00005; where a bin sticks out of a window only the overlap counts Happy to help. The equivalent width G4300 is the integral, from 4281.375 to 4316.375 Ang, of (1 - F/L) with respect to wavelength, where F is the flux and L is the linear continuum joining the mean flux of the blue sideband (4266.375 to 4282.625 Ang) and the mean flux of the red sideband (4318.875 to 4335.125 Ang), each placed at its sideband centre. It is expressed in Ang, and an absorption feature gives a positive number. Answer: 5.45 Ang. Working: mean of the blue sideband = 48.4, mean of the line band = 44.4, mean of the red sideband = 57.8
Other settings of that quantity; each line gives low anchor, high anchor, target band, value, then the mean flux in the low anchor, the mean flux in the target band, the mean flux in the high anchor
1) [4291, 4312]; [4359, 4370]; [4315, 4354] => -3.3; 41.3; 56.8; 62.8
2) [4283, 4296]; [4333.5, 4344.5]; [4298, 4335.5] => 1.4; 47.5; 49.8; 54.9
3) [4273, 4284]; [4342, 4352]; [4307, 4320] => 1.5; 49.1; 47.8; 58.3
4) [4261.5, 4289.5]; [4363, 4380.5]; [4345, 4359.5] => -0.4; 49.2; 59.1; 59.8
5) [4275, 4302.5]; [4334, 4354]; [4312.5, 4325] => -0.7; 46.8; 55.1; 56.4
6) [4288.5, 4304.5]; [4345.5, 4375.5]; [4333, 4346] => -0.2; 44.2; 55.8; 60.4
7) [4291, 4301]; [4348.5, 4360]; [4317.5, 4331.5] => -1.4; 44.6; 56.4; 58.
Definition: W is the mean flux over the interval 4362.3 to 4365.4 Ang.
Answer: 64.2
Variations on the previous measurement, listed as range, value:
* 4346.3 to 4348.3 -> 64.6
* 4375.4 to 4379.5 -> 58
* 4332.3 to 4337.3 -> 58.5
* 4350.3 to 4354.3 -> 55.9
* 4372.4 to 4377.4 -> 55.4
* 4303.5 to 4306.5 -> 36.3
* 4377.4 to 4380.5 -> 60.6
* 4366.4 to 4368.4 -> 60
